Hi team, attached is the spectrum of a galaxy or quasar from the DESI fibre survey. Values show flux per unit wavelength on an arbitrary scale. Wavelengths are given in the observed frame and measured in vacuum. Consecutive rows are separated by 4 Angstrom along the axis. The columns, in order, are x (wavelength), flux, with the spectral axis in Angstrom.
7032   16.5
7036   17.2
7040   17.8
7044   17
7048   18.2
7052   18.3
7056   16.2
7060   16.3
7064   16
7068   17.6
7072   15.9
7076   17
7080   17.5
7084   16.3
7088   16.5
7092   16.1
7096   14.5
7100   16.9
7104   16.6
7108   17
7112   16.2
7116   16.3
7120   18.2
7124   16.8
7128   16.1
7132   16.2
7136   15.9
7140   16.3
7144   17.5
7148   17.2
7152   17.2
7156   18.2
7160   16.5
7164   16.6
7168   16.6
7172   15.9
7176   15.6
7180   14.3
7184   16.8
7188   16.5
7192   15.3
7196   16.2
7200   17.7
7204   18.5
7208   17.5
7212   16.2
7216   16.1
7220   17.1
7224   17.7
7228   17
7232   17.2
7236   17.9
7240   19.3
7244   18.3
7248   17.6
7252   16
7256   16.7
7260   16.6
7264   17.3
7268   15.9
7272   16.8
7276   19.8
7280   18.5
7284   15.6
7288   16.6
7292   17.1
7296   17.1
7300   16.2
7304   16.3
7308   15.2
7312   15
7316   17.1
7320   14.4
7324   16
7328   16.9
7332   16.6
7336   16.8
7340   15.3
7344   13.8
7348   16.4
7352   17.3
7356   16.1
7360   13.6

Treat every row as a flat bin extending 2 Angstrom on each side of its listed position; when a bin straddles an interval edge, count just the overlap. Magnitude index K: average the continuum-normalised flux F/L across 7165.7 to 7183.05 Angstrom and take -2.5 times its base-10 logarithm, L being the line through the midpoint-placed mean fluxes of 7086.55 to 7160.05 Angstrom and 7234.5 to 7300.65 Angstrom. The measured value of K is 0.08 mag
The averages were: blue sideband 16.6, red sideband 17.3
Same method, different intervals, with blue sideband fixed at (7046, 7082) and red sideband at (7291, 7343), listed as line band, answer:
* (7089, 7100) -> 0.08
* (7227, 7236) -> -0.06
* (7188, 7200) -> 0.02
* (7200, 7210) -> -0.09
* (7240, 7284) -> -0.07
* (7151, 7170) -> -0.02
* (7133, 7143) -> 0.03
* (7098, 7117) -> 0.01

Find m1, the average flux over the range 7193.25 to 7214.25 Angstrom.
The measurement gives 17.1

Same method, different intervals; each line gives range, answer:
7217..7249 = 17.7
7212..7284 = 17.3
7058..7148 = 16.5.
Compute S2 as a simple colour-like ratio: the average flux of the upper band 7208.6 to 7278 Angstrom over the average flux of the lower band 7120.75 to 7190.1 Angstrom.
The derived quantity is 1.0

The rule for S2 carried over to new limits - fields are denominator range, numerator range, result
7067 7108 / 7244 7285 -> 1.04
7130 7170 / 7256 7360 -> 0.97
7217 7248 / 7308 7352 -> 0.90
